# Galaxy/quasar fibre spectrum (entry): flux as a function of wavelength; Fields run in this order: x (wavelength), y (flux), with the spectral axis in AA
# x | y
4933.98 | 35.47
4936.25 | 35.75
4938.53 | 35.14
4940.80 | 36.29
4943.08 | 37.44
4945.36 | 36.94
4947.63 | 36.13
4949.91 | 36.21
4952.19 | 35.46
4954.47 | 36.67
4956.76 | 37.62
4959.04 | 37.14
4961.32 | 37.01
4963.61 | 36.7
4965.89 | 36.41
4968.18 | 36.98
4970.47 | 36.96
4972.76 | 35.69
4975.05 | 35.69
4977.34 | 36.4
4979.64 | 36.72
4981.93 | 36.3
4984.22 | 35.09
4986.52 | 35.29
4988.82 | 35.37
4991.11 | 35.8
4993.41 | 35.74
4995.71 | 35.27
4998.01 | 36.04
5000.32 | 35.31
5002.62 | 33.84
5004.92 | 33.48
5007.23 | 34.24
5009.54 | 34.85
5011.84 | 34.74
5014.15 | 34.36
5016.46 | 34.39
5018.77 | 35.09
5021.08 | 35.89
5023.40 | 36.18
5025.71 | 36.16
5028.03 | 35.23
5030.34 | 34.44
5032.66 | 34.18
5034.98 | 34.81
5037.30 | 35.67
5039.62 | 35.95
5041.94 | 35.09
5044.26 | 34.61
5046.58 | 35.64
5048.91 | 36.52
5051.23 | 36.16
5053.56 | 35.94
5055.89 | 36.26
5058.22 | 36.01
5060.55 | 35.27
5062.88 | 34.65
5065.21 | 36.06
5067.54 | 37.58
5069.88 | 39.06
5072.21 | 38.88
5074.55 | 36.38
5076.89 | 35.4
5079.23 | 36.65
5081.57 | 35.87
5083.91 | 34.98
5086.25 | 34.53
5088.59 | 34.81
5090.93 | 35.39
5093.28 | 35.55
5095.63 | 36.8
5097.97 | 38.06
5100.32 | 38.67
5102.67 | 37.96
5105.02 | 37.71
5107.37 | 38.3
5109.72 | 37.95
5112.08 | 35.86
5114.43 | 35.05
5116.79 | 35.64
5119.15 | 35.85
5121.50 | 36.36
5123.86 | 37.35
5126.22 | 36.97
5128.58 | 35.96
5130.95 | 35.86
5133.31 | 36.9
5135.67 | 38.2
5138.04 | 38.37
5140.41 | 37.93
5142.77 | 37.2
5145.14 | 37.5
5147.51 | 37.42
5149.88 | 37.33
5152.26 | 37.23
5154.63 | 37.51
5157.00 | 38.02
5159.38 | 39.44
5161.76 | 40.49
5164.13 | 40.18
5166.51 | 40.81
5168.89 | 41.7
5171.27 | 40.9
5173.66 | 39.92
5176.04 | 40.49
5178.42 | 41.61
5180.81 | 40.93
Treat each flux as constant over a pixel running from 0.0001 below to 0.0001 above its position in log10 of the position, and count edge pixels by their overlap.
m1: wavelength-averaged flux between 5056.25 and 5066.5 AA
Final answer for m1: 35.6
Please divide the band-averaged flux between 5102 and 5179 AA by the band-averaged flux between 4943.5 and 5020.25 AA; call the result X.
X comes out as 1.1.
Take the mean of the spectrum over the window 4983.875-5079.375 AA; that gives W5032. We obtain 35.6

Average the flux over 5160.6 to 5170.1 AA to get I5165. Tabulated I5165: 40.8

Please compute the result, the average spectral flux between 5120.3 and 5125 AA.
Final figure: 36.9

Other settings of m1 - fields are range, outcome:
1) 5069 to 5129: 36.6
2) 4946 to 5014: 35.8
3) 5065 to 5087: 36.6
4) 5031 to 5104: 36.1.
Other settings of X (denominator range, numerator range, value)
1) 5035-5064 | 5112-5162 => 1.04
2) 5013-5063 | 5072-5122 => 1.03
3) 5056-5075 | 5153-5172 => 1.08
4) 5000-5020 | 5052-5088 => 1.05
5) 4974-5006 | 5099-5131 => 1.04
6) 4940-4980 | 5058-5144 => 1.00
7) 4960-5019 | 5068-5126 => 1.03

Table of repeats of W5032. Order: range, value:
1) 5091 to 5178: 37.9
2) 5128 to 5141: 37.2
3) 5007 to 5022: 34.8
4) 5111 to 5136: 36.3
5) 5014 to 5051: 35.3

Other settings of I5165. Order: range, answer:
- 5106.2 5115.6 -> 36.8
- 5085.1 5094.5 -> 35.1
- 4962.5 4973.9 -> 36.6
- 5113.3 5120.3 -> 35.5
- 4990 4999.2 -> 35.7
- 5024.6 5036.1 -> 34.9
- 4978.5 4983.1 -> 36.6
